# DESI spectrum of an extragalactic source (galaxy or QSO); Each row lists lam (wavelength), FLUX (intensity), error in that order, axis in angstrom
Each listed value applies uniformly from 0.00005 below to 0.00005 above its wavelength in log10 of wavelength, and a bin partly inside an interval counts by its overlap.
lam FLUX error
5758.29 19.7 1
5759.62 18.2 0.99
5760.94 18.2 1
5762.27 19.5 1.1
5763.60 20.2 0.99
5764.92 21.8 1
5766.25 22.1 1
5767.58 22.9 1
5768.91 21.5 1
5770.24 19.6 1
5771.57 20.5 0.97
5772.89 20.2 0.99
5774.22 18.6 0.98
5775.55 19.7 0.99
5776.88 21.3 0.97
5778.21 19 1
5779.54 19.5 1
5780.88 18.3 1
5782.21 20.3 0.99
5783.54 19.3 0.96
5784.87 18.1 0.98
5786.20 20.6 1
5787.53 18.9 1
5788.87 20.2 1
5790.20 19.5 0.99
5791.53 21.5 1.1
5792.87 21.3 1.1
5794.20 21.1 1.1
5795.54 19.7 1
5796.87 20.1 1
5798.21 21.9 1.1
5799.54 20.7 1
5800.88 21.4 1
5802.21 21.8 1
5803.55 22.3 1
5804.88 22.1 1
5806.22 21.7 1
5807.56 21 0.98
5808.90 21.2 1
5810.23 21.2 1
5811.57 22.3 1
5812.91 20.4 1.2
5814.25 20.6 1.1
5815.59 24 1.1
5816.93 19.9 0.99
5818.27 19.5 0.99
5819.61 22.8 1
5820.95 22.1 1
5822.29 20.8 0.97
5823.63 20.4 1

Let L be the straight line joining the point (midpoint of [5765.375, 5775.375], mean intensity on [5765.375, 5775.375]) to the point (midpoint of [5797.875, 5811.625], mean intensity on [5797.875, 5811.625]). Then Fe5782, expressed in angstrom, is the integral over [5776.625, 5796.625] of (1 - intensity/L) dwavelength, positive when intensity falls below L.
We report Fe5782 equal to 1.2 angstrom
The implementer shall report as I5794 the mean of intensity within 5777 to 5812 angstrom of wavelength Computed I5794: 20.6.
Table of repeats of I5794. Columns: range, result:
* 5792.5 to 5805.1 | 21.2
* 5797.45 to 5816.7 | 21.6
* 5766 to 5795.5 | 20.1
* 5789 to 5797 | 20.5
